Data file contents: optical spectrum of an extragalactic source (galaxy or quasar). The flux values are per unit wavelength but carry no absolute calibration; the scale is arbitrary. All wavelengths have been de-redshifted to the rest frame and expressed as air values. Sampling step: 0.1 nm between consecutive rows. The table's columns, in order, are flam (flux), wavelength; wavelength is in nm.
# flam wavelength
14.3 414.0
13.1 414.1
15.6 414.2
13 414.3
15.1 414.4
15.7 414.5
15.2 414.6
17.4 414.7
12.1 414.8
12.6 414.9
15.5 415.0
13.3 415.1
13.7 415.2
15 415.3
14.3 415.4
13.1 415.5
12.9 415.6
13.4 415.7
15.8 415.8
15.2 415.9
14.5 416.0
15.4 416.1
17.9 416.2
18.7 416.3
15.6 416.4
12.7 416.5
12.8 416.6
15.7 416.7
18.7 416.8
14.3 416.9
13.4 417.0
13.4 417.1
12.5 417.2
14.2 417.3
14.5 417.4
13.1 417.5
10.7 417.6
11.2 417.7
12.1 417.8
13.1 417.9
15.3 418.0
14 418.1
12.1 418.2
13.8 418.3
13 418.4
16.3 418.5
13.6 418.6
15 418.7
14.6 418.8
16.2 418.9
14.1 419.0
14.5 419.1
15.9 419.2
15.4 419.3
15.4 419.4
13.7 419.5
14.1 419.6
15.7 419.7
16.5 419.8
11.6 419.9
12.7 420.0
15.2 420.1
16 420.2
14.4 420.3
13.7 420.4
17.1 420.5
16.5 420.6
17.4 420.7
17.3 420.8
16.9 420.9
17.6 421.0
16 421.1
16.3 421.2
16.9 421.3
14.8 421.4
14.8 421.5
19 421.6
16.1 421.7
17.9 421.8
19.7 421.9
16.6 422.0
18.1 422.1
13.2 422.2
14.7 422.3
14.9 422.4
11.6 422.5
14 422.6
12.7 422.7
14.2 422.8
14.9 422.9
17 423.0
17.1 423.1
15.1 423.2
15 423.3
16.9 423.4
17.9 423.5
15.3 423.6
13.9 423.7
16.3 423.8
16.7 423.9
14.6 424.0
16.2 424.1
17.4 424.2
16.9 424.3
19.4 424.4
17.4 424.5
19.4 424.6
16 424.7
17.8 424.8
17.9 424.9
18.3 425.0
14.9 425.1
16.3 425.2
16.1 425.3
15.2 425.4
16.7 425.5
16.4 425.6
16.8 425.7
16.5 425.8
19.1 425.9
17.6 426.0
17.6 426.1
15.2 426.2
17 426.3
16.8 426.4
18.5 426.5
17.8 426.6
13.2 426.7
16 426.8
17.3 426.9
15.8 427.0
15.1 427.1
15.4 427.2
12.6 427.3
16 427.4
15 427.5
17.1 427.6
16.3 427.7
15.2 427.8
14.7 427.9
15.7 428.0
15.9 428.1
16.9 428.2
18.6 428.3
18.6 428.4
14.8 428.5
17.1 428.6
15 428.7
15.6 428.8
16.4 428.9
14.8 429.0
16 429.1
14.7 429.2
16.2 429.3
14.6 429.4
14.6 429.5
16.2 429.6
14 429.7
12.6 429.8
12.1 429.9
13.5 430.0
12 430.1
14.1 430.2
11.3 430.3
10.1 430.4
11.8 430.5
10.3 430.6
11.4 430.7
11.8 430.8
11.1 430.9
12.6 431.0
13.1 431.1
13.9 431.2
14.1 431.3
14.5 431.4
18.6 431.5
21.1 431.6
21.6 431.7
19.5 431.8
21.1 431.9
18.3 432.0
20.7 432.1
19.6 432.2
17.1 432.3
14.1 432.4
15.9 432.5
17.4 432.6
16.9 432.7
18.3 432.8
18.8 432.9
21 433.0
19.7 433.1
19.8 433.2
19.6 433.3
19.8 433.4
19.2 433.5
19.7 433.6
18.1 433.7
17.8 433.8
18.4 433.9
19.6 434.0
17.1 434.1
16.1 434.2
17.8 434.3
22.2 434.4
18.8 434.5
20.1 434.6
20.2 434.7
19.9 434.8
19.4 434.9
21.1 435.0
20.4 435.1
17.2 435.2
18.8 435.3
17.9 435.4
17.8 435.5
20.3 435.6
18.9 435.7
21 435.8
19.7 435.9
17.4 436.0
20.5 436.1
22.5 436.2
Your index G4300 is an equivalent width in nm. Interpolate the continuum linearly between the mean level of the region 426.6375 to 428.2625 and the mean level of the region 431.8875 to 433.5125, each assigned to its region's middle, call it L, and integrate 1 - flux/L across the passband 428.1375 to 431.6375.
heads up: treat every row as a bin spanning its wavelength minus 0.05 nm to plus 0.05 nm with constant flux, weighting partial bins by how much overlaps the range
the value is 0.52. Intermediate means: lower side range 15.6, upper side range 18.6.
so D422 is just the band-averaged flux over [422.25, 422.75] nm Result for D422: 13.6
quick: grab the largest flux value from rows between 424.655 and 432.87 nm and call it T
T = 21.6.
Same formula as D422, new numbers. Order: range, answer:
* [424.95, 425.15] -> 16.6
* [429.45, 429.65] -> 15.4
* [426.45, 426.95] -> 16.6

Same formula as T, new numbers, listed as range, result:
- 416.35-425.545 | 19.7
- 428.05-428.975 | 18.6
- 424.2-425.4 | 19.4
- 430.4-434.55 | 22.2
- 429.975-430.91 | 14.1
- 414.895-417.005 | 18.7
